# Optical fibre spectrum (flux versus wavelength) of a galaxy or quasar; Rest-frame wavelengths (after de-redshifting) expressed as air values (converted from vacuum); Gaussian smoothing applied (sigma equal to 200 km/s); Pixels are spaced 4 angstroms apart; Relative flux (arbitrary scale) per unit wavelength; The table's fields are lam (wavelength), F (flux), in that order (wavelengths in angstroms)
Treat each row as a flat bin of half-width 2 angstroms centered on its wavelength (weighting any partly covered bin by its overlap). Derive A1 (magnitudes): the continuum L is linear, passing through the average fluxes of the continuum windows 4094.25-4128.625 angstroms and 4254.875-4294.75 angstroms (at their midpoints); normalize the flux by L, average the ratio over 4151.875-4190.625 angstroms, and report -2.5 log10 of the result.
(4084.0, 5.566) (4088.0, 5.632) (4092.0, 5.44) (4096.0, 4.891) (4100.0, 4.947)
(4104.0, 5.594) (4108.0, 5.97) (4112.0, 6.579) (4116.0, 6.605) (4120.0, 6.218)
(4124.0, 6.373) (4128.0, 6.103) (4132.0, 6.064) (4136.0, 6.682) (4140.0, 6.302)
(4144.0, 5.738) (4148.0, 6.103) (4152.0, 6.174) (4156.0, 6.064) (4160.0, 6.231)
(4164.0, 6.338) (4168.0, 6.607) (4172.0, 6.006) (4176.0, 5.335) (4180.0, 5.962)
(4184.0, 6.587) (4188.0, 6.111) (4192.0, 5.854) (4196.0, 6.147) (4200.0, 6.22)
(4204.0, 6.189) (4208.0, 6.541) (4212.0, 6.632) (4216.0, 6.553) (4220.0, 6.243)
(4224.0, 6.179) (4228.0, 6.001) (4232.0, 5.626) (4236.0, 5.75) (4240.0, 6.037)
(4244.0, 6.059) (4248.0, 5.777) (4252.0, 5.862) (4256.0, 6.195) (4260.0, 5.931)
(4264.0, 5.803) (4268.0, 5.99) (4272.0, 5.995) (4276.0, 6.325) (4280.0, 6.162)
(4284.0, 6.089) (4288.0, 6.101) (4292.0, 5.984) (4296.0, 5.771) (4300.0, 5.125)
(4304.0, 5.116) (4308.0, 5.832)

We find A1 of -0.03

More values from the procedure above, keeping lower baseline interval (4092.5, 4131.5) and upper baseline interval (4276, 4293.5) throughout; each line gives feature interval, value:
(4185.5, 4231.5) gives -0.04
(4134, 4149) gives -0.05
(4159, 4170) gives -0.08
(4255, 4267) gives 0.02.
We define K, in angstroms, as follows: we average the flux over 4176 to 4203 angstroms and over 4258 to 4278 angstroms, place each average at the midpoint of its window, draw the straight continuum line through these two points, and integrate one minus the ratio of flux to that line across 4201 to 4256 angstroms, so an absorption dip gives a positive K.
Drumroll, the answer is -0.61 angstroms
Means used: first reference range 6.09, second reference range 6.01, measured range 6.12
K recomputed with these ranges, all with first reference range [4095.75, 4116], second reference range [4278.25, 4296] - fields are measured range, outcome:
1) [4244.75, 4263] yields 0.2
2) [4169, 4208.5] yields -1.3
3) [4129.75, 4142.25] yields -1.1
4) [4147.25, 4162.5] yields -0.8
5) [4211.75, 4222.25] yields -0.9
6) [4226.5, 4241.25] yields 0.3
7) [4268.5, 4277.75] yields -0.2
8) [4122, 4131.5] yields -0.7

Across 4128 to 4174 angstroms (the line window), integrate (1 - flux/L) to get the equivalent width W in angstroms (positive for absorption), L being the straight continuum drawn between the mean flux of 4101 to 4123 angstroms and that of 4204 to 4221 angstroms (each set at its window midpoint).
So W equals 0.5 angstroms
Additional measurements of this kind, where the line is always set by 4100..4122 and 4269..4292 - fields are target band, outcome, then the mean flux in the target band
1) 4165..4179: 0.20 angstroms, 6.01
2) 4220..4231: 0.05 angstroms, 6.08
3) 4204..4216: -0.81 angstroms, 6.51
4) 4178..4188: -0.24 angstroms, 6.24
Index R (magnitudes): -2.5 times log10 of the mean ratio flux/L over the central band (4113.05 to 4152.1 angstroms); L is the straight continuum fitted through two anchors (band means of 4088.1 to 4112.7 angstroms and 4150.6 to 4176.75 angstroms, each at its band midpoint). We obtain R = -0.074 mag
